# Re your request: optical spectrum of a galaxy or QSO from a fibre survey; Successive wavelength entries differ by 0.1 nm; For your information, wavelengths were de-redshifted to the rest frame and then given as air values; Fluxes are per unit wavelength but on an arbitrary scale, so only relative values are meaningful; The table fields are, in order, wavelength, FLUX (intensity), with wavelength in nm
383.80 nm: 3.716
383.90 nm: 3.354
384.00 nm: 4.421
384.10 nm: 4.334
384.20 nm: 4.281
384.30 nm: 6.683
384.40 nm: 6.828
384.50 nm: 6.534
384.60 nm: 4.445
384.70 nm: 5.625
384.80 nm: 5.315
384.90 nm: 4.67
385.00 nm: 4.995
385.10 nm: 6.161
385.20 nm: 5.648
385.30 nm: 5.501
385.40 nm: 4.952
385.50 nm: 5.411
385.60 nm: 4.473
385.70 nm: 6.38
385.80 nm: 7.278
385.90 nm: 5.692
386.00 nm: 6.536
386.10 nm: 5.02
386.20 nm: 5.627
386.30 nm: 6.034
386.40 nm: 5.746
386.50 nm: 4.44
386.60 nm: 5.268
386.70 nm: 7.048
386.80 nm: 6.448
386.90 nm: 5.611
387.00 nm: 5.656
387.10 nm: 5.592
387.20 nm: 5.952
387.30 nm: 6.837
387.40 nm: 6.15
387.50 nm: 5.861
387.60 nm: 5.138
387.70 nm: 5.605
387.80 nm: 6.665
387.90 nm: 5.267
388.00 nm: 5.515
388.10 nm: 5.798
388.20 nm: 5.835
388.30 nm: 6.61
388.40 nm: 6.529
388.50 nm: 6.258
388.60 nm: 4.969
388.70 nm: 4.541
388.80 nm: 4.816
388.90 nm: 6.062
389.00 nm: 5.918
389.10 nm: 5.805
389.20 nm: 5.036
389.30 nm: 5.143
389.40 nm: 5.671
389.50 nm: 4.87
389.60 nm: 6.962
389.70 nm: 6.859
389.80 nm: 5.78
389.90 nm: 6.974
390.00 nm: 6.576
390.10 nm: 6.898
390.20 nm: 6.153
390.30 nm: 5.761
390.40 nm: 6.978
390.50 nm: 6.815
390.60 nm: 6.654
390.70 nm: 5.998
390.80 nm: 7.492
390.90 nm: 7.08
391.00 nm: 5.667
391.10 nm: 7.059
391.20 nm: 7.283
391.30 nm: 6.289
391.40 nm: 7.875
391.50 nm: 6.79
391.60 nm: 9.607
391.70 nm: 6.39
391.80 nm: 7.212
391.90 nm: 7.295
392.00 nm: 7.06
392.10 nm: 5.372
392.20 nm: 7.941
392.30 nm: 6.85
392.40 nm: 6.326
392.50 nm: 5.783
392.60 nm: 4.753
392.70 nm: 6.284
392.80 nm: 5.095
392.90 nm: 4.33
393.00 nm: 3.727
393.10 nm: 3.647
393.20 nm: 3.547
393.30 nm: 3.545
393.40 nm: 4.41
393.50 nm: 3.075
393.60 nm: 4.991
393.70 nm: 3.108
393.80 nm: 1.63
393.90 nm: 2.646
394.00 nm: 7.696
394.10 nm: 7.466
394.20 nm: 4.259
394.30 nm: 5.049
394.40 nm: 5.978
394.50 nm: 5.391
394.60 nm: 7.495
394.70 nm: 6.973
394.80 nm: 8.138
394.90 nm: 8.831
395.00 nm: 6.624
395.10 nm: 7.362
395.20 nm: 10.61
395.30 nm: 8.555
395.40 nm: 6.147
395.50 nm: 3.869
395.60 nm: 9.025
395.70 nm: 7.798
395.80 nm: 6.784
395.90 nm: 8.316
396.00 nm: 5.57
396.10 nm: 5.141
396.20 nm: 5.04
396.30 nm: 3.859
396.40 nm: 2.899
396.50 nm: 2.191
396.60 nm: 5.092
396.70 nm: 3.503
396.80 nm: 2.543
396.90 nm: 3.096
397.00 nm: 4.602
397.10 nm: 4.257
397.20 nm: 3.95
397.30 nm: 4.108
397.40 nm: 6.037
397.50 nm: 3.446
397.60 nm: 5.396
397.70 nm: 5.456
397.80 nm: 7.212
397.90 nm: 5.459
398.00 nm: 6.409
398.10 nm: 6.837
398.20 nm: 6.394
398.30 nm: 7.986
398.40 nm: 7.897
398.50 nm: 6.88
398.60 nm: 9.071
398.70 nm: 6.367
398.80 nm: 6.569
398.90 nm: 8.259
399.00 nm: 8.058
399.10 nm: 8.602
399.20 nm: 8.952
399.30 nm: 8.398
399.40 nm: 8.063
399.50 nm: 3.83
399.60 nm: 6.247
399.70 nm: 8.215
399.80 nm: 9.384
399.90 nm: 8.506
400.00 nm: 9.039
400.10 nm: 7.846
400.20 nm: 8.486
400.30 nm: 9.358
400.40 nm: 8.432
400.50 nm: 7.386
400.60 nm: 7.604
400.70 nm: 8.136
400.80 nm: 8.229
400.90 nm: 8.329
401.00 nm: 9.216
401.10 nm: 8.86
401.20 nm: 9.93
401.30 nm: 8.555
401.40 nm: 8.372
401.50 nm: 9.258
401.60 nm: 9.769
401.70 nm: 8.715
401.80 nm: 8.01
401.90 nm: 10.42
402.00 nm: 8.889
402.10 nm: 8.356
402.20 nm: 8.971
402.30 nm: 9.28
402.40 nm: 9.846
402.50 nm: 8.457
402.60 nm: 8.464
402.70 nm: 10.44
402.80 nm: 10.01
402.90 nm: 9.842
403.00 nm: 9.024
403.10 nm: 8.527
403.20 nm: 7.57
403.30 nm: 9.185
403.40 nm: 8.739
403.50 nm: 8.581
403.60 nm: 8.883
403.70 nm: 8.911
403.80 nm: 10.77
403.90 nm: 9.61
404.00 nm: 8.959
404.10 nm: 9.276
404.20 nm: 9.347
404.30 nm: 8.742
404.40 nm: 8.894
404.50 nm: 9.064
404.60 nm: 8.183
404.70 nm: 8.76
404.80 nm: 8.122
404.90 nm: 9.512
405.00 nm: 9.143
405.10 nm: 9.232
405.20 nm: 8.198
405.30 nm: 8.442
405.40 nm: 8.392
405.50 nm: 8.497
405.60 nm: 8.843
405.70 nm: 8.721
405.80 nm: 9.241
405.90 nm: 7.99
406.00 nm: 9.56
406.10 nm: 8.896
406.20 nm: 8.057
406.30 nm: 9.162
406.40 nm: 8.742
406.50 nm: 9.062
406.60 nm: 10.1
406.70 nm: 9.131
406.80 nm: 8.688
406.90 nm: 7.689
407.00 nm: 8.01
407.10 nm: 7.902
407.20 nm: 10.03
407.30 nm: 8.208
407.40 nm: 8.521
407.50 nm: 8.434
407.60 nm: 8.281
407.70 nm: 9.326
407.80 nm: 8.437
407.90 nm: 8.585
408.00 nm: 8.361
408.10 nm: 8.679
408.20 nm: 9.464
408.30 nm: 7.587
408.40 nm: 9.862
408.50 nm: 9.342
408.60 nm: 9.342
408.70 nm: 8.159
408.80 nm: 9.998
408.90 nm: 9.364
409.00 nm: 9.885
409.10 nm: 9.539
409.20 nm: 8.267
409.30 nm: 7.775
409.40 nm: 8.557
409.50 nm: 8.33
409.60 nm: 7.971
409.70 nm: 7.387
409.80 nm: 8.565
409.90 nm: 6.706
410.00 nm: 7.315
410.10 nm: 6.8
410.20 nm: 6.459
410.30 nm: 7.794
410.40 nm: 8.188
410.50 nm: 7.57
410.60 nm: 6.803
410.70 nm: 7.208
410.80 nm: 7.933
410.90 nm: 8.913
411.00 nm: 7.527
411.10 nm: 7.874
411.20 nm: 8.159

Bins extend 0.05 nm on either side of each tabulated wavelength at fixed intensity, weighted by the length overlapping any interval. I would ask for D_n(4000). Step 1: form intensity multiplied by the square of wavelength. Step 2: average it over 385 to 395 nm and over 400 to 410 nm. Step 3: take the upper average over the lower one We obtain 1.61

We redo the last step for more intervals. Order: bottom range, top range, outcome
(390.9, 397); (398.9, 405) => 1.57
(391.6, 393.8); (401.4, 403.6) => 1.80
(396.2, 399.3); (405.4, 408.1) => 1.58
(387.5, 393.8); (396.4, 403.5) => 1.34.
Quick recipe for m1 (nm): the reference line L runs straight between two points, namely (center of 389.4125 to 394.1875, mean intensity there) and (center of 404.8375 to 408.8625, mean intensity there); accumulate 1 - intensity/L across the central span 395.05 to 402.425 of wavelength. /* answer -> 0.17 nm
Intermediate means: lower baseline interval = 5.91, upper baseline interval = 8.8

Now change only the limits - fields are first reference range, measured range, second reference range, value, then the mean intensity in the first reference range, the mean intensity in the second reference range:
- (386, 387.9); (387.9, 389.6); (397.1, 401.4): 0.12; 5.82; 7.39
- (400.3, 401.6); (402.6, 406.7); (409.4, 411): -0.38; 8.61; 7.62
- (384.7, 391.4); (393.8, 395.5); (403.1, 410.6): 0.08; 5.95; 8.63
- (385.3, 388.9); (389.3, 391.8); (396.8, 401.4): -0.20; 5.76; 7.15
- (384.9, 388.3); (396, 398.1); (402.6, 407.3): 0.83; 5.76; 8.92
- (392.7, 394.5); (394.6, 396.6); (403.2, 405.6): -0.50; 4.45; 8.9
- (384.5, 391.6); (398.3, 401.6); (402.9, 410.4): -0.19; 5.98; 8.68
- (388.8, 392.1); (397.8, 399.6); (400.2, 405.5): 0.19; 6.52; 8.9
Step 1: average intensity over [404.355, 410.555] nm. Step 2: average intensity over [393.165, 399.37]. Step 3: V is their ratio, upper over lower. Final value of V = 1.5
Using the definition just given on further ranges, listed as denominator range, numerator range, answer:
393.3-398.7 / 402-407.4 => 1.56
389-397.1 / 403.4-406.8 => 1.52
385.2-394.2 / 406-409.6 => 1.51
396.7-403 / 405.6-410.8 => 1.11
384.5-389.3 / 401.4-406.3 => 1.58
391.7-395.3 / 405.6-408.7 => 1.52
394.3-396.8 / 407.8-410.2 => 1.37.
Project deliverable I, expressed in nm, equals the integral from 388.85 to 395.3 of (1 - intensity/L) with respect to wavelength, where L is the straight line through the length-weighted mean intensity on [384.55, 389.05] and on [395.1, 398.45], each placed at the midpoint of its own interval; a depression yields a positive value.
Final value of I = -0.49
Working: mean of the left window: 5.69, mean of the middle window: 6.1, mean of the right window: 5.65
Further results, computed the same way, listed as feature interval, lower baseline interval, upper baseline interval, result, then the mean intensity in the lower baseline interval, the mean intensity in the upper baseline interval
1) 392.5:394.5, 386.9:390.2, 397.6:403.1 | 0.676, 5.88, 8.21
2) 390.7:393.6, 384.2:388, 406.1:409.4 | 0.263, 5.74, 8.81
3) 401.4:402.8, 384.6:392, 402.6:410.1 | -0.173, 6.06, 8.78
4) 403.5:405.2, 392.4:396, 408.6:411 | -0.412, 5.8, 8.08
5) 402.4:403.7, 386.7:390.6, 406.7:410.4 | -0.210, 5.97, 8.44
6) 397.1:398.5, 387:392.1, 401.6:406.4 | 0.349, 6.26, 8.96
